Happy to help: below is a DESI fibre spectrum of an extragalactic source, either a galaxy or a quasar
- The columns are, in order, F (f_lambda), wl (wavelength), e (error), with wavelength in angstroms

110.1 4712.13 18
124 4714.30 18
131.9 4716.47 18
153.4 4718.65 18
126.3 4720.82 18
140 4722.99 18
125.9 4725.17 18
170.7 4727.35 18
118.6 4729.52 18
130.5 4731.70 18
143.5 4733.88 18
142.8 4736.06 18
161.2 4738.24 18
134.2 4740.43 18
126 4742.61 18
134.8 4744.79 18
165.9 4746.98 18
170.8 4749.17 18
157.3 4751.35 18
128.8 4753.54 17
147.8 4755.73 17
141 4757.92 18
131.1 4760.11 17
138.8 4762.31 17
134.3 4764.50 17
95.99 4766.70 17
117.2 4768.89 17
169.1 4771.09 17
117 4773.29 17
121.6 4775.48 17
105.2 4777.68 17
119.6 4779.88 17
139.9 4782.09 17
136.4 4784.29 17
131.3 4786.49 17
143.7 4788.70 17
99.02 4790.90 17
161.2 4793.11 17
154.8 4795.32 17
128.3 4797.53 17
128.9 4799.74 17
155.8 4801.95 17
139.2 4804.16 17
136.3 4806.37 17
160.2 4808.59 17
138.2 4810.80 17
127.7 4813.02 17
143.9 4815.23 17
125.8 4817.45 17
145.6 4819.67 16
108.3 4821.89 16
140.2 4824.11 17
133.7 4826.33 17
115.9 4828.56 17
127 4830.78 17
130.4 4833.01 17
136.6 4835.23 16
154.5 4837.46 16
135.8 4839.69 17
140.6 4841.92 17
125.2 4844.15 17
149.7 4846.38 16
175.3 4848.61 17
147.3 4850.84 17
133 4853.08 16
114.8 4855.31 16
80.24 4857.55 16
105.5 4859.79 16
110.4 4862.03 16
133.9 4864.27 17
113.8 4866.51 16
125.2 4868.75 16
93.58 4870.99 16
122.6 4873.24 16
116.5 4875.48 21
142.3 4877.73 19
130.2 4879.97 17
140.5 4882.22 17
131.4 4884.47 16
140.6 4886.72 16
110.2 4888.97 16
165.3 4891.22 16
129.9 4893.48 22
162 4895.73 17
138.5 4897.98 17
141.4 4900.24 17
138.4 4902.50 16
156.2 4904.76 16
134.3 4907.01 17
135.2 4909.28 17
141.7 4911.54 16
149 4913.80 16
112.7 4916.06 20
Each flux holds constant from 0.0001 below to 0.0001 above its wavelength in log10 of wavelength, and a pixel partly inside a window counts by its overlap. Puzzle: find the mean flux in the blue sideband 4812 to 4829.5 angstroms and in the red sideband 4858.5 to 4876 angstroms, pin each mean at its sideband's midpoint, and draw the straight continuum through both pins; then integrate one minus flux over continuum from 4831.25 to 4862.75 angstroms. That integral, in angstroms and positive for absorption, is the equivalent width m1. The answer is -2.54 angstroms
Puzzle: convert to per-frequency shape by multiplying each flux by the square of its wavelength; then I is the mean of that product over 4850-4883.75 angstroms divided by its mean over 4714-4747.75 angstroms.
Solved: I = 0.9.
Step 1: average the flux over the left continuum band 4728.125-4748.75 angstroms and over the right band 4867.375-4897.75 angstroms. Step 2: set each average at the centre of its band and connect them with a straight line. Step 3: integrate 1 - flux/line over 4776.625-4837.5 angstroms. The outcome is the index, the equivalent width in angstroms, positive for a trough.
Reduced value 1.1 angstroms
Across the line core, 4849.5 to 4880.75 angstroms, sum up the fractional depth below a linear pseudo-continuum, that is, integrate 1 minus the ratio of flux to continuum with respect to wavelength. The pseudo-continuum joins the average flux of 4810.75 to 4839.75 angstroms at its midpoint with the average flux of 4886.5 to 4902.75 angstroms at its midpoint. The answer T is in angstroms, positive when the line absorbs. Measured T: 4.1 angstroms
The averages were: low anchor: 133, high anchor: 141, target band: 120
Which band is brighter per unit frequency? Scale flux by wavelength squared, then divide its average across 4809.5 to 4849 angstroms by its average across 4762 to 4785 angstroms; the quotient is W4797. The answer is 1.10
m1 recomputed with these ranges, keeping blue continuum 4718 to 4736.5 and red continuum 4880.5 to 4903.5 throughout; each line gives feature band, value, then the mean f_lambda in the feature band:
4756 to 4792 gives 2.8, 128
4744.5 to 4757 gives -1.2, 152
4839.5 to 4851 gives -0.6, 146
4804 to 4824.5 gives 0.4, 136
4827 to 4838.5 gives 0.5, 133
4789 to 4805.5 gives 0.1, 138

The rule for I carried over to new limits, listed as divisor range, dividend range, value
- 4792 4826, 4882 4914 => 1.05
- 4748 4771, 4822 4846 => 1.00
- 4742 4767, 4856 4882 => 0.87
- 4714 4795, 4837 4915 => 1.03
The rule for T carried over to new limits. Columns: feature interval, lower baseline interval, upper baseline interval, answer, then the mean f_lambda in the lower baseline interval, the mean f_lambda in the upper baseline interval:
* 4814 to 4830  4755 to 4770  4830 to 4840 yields 0.6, 129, 137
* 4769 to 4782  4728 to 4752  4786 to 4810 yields 1.4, 144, 140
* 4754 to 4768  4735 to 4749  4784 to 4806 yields 1.2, 146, 138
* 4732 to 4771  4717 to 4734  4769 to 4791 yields -1.8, 138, 129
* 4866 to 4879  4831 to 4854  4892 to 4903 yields 2.1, 142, 143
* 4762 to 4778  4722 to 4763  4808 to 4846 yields 1.7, 143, 135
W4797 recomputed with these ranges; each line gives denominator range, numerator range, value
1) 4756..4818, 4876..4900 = 1.08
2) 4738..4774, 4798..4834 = 0.99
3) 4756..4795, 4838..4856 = 1.12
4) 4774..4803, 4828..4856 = 1.07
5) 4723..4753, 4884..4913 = 1.04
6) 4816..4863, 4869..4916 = 1.06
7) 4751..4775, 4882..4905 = 1.11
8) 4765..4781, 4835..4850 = 1.24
